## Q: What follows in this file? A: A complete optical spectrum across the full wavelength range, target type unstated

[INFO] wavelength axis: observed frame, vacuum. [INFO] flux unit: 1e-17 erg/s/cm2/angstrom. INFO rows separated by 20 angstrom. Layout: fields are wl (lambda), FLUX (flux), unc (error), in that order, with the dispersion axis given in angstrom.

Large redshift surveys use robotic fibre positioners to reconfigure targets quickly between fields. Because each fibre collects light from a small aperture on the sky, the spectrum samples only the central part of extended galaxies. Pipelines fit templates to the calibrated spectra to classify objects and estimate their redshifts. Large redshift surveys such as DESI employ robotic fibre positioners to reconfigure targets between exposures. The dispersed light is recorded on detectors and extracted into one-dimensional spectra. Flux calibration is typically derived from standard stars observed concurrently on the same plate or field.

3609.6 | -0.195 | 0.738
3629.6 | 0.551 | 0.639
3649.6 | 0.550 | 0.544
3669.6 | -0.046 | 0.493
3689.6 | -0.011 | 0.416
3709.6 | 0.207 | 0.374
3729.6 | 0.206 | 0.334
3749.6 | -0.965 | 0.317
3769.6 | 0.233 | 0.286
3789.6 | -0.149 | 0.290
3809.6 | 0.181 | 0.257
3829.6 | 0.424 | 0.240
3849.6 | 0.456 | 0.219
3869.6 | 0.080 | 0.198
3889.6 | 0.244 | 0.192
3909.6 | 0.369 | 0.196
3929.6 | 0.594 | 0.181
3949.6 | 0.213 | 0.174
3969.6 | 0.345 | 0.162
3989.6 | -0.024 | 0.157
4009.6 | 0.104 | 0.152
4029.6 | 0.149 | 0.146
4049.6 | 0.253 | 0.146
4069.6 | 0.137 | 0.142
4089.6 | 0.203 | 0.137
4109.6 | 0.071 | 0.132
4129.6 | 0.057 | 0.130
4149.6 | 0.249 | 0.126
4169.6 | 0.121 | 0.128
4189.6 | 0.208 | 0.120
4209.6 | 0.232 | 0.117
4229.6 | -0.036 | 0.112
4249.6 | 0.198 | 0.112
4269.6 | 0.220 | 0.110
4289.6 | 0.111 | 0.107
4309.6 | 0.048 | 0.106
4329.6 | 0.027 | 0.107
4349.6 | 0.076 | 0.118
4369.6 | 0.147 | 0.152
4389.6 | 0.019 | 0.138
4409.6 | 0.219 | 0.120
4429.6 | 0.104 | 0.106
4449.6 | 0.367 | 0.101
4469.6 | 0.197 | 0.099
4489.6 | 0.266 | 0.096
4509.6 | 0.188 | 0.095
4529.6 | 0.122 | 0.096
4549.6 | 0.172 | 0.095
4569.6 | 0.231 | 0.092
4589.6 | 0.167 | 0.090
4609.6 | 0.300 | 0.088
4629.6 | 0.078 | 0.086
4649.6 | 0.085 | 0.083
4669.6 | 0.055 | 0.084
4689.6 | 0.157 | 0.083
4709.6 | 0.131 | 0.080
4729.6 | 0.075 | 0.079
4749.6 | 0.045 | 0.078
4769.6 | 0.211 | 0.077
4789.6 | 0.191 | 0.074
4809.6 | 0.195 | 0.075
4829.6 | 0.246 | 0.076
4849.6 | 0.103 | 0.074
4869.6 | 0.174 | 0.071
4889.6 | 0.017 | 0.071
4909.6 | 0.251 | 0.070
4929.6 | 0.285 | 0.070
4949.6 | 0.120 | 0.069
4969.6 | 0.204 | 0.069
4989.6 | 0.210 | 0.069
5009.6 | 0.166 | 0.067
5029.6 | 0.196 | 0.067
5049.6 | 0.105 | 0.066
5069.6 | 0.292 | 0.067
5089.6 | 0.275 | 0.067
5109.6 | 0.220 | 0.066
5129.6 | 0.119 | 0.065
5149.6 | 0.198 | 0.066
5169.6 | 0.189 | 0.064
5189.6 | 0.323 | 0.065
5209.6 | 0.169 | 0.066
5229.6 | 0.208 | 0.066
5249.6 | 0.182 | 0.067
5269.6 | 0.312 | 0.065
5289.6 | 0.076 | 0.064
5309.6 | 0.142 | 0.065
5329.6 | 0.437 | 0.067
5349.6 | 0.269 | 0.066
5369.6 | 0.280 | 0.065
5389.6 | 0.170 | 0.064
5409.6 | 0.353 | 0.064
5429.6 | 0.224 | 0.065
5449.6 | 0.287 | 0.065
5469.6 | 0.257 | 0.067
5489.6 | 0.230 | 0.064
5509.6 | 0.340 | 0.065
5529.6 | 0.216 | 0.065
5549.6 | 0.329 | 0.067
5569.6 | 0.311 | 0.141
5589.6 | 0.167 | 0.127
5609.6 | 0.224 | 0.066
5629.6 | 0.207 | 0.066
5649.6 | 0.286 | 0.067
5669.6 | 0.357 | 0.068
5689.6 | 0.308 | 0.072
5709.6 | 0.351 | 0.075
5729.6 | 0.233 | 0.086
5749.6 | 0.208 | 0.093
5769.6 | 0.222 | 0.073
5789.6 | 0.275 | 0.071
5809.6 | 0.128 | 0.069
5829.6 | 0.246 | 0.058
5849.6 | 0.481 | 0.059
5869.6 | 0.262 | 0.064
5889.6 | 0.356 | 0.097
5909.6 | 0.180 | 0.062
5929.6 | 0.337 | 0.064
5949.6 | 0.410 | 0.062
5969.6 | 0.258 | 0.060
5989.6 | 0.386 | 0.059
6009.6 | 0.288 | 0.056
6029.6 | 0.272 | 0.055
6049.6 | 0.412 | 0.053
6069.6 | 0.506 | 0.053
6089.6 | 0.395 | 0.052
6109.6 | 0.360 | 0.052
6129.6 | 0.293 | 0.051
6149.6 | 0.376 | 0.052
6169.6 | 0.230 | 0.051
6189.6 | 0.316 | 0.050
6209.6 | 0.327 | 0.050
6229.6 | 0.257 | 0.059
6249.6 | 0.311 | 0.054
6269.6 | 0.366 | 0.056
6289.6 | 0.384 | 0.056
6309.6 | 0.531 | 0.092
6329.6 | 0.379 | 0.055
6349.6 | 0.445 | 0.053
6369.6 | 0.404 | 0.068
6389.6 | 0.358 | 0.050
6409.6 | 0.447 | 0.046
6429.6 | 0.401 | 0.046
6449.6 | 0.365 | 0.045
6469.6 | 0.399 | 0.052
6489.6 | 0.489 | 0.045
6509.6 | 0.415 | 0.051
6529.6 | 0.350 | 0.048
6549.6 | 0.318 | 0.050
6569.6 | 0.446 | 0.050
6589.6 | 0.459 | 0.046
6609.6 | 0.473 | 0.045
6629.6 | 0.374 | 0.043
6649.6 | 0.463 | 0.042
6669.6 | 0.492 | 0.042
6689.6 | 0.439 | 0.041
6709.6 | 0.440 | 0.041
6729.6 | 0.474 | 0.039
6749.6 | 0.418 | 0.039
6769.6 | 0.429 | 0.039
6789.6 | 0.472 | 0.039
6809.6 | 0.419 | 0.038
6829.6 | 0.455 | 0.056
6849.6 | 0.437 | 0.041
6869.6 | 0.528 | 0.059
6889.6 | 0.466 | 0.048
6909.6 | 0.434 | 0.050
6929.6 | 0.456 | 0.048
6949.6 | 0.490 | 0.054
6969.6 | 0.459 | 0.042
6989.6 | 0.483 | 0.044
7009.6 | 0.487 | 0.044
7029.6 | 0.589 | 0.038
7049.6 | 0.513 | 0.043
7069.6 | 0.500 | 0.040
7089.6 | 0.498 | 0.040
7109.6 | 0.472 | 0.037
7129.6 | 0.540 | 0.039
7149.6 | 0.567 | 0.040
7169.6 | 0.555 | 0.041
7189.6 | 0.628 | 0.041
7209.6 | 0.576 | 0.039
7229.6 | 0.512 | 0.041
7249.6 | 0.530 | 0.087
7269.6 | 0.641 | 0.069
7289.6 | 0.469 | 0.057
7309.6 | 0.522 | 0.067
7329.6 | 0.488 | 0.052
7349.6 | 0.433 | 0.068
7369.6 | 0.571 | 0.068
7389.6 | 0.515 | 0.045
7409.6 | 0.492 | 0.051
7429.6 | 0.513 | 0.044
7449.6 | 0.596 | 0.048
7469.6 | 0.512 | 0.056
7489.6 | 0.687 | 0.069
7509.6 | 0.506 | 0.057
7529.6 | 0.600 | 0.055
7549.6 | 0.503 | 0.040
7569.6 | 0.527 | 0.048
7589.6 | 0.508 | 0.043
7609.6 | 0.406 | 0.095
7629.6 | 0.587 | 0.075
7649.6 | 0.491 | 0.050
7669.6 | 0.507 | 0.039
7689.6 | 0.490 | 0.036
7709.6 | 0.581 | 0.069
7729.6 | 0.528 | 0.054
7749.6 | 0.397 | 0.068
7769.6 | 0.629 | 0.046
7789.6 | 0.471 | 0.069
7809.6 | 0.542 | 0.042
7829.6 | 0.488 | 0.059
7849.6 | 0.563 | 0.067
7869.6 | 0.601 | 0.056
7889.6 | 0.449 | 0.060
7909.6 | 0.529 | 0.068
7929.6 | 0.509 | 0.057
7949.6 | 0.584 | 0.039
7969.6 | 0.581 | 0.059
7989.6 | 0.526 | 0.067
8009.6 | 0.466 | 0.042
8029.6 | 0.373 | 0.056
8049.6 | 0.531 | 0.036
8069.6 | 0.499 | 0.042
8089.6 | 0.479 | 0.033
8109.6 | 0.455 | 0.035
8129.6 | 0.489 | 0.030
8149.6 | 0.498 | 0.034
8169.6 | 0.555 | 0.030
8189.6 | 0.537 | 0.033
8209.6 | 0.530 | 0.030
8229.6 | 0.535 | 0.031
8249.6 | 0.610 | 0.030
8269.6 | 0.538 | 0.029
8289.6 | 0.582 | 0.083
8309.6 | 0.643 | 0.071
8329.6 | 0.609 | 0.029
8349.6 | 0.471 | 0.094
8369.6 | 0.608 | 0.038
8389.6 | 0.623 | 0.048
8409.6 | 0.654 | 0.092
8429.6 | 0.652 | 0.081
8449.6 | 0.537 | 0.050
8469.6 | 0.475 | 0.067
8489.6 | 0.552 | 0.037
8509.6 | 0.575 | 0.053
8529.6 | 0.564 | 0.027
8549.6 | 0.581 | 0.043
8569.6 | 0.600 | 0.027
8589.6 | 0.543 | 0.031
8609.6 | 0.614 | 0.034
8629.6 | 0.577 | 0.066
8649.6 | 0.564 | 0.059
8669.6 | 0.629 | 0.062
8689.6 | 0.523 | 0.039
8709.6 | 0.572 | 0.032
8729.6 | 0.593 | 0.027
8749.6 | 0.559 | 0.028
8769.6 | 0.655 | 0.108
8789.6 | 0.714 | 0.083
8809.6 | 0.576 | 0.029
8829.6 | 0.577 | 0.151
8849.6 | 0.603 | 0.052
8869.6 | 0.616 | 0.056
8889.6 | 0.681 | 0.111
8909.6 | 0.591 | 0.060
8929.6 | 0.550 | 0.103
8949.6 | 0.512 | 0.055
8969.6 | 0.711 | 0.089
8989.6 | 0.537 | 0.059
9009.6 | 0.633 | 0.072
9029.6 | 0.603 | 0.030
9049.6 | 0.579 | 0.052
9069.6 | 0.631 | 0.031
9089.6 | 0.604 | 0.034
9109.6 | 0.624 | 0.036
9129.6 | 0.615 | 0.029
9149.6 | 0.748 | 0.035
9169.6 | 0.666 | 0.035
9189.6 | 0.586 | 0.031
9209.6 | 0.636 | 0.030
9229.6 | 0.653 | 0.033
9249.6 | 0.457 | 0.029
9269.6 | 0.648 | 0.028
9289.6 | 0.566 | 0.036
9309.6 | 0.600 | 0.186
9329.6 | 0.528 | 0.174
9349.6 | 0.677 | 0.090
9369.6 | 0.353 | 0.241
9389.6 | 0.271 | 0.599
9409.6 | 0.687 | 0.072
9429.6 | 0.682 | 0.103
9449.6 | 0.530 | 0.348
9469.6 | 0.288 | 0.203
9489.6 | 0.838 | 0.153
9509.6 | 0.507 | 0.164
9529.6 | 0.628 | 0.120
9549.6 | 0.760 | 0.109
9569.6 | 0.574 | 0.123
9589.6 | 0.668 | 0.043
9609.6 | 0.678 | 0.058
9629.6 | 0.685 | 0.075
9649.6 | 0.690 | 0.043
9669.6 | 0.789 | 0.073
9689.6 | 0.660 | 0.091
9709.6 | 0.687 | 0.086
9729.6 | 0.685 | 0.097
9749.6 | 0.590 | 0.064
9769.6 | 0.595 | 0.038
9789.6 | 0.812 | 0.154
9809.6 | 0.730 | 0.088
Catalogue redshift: 0.57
